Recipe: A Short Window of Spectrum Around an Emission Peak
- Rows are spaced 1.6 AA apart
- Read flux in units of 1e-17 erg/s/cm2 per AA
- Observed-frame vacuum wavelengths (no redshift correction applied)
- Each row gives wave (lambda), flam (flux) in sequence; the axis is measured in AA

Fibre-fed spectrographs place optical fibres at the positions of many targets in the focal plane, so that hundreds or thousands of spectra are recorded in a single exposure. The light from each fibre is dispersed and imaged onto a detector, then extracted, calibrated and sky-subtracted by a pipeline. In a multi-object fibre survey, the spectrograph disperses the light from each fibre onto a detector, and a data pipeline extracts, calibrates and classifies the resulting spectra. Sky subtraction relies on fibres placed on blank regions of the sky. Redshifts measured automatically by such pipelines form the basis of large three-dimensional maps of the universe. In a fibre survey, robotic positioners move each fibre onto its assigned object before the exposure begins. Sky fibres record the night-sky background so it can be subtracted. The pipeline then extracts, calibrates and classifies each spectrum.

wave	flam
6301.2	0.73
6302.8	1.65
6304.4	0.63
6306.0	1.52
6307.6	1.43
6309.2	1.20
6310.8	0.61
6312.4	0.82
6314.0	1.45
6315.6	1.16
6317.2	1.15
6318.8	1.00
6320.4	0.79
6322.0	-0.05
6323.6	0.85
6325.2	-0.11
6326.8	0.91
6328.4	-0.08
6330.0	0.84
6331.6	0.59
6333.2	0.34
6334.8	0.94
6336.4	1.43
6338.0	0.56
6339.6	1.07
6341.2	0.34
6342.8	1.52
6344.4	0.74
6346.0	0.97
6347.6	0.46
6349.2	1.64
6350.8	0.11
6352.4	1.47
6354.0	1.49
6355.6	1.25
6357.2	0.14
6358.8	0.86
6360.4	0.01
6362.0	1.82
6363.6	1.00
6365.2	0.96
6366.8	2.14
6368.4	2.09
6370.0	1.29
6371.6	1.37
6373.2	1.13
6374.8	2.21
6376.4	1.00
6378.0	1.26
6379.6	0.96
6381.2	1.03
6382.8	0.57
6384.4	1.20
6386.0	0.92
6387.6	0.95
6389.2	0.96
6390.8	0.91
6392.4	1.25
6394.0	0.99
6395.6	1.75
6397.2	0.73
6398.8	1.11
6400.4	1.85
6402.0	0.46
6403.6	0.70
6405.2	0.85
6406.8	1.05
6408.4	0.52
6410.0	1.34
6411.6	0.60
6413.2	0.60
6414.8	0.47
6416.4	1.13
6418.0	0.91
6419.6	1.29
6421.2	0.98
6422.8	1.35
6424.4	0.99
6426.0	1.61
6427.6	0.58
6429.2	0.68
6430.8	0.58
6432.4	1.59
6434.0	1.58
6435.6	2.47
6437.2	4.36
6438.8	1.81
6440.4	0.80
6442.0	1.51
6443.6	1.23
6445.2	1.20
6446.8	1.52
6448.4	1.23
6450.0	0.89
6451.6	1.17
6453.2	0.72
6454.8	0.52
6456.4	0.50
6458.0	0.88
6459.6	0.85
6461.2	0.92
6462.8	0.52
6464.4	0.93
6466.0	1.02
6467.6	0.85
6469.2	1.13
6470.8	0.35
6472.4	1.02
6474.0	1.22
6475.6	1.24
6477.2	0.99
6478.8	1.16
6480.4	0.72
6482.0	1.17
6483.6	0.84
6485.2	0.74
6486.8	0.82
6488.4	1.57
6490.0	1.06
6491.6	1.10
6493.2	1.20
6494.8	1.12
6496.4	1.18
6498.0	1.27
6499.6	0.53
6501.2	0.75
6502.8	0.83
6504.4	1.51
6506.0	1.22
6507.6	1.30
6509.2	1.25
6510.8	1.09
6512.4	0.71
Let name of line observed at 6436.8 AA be [O III] 5007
